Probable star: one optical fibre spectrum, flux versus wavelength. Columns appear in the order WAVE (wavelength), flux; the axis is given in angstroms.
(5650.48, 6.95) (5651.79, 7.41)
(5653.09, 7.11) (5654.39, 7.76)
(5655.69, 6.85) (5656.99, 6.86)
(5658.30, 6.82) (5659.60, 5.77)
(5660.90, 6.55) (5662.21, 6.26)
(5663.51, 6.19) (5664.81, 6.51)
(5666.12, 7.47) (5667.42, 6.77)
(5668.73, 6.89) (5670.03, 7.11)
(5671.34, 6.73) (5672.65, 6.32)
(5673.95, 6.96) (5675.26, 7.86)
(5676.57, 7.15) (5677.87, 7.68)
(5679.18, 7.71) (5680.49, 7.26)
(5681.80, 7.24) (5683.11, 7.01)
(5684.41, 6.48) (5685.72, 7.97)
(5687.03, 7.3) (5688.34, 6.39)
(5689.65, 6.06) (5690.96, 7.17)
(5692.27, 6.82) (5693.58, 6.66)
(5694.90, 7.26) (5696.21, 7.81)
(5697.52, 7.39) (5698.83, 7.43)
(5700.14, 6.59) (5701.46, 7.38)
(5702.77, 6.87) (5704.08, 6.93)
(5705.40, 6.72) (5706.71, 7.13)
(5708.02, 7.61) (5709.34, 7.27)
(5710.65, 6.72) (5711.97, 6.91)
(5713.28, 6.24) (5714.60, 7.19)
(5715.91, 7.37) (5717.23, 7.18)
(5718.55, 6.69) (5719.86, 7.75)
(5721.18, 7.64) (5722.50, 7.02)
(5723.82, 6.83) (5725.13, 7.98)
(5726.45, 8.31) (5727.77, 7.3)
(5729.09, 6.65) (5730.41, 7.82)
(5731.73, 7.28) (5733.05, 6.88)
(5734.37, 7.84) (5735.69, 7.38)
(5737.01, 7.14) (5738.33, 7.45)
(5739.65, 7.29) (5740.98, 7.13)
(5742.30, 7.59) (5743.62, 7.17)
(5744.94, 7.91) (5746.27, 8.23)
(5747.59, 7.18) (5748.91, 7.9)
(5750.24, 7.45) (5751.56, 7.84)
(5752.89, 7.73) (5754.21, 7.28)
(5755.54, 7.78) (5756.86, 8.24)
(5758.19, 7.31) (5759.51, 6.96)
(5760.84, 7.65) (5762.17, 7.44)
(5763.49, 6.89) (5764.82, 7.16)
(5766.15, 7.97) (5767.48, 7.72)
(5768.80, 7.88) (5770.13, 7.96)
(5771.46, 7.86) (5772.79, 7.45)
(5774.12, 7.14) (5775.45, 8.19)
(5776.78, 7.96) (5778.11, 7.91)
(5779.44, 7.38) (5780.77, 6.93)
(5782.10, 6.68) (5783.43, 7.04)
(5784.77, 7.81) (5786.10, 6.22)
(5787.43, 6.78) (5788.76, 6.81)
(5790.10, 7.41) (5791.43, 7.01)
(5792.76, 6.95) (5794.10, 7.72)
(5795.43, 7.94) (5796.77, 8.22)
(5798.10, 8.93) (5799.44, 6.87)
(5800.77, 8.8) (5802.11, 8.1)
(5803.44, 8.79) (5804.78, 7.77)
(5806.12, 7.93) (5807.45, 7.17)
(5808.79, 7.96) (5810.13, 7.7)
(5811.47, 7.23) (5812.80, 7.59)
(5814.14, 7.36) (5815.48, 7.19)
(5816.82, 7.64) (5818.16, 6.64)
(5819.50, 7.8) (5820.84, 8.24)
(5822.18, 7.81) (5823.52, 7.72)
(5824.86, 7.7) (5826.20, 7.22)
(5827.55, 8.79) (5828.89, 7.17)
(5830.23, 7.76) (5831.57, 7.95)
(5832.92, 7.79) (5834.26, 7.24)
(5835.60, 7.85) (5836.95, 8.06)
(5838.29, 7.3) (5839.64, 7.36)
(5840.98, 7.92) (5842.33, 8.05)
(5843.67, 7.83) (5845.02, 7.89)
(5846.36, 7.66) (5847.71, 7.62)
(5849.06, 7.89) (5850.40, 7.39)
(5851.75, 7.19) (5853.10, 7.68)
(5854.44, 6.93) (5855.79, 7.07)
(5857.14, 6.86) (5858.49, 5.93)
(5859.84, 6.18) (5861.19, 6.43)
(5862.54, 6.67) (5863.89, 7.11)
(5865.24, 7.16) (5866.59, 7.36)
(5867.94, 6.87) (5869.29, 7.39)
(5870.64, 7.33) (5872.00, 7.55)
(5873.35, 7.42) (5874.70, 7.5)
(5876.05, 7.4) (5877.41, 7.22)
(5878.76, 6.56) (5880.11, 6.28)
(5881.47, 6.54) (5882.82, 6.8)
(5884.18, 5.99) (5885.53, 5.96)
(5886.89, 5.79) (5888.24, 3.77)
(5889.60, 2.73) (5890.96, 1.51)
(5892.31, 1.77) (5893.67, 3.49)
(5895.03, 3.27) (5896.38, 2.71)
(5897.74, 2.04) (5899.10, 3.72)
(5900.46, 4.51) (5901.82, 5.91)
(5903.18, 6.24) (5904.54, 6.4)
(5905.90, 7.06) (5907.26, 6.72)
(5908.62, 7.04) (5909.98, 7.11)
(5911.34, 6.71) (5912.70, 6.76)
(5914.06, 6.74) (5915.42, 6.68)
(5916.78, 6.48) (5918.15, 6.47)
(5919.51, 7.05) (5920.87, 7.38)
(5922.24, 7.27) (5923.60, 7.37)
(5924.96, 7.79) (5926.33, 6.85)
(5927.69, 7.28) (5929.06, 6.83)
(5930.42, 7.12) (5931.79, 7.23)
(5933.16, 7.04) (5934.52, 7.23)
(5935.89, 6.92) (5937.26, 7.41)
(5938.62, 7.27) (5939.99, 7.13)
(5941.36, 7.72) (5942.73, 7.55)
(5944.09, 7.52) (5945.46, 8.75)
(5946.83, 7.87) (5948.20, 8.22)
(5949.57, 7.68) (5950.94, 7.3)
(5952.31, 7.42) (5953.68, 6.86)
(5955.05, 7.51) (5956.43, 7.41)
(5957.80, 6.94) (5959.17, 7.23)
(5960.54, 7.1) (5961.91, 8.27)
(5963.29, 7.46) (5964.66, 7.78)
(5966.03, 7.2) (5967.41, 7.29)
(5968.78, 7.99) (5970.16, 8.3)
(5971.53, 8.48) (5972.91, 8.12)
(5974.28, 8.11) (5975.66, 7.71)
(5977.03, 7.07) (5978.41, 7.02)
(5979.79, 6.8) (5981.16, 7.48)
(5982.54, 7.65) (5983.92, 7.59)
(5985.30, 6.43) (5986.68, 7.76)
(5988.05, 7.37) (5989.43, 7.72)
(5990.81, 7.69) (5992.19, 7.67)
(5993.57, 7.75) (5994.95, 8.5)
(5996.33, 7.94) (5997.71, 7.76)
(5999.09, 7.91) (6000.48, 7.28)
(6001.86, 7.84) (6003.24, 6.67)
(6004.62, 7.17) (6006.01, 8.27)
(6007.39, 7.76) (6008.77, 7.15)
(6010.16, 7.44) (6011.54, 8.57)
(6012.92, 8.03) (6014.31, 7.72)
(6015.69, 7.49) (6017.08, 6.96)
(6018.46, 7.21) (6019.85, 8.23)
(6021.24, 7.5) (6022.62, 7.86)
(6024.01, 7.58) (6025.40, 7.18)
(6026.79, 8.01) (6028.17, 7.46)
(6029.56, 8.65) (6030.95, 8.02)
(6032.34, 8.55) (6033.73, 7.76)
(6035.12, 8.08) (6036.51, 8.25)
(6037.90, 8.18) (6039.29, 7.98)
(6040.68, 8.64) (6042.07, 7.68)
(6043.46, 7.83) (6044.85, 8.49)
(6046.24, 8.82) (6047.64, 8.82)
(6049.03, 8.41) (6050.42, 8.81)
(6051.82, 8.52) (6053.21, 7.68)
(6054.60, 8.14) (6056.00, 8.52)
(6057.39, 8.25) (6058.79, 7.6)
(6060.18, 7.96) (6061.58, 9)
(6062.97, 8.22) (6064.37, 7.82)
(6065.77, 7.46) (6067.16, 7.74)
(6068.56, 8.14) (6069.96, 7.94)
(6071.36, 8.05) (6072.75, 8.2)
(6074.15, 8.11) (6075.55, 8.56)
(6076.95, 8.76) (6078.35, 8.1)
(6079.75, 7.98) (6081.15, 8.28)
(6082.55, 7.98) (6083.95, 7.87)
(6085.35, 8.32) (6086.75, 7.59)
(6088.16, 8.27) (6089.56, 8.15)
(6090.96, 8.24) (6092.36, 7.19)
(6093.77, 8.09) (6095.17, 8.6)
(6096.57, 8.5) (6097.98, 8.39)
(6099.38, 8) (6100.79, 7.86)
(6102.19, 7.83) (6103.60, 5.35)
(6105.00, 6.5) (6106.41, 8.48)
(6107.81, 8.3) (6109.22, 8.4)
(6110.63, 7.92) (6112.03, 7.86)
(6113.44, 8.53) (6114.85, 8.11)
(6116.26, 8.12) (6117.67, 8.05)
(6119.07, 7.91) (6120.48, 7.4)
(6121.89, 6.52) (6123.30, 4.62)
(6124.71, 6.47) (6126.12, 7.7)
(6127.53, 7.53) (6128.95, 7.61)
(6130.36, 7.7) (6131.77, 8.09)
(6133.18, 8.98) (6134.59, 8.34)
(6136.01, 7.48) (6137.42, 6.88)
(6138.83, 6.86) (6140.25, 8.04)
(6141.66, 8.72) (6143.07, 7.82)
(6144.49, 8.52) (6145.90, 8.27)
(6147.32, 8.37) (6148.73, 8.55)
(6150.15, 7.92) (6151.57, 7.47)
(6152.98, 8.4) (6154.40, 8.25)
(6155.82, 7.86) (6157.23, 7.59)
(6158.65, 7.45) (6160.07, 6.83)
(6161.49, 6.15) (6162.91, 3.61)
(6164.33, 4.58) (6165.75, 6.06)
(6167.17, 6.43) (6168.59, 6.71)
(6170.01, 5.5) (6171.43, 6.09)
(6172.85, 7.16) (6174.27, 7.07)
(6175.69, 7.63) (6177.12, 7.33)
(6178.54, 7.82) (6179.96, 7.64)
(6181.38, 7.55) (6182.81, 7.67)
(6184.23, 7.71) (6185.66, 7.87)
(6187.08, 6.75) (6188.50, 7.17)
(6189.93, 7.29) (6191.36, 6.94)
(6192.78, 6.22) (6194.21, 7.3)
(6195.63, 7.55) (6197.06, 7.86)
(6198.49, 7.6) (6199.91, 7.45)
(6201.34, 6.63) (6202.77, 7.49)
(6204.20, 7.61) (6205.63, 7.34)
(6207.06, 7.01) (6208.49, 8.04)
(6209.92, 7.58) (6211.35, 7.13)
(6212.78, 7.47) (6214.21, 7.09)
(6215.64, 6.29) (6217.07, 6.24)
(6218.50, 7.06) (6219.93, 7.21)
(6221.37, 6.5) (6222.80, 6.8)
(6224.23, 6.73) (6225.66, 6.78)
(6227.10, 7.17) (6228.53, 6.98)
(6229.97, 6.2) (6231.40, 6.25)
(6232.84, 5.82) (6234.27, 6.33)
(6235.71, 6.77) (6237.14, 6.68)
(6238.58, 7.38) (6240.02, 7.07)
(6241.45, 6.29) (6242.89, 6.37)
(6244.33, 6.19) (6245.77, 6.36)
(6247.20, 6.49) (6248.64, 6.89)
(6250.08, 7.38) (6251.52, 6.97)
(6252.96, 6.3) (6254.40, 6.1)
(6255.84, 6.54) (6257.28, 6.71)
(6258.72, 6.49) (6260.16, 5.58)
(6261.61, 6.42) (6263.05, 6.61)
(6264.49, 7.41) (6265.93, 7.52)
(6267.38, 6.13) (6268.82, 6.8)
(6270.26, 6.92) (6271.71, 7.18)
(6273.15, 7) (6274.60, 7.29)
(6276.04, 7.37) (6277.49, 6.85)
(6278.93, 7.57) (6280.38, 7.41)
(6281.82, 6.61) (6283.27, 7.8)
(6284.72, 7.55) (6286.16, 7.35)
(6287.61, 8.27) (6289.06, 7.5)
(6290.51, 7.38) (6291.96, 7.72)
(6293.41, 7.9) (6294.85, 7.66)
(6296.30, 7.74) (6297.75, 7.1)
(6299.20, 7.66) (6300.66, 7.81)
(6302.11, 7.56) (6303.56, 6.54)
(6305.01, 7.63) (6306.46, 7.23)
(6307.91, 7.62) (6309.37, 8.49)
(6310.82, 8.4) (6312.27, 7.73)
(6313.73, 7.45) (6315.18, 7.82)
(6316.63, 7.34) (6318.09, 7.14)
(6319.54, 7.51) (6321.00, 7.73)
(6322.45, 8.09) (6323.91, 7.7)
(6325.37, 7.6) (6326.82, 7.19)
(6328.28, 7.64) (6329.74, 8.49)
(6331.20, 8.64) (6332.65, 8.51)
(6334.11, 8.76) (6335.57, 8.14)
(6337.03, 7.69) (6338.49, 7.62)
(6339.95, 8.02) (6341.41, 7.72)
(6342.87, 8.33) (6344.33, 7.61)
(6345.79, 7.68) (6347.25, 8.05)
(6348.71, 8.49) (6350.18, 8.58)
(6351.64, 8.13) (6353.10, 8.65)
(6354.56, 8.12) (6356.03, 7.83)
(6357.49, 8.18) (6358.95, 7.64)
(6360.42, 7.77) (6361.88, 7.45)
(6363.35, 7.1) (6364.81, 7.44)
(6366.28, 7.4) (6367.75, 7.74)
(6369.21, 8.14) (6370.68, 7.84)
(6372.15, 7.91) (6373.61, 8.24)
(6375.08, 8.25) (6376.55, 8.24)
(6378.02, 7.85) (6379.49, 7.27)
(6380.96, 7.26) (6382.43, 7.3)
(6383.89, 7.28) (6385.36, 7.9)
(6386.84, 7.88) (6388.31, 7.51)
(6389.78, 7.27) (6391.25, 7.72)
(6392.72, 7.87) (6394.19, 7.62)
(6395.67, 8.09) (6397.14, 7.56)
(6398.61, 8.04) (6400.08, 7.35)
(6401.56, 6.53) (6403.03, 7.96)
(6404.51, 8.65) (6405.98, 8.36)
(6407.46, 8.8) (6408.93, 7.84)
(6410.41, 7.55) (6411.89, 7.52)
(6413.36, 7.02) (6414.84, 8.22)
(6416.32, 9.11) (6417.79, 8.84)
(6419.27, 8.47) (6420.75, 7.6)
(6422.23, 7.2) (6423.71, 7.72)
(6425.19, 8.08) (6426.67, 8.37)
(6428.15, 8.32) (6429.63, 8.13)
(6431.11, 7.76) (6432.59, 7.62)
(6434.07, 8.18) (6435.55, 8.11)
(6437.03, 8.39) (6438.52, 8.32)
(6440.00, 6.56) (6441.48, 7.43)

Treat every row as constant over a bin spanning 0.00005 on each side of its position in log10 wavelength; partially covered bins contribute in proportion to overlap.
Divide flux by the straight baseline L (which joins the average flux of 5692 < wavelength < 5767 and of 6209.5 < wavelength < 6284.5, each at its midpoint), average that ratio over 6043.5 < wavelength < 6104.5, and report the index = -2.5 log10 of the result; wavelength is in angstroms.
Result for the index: -0.16 mag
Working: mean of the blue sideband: 7.33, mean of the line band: 8.1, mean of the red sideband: 6.79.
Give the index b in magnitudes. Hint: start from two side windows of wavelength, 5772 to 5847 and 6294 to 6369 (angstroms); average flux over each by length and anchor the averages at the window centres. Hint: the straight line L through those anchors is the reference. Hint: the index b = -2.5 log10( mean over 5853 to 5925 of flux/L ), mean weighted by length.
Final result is 0.25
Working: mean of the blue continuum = 7.61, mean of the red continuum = 7.81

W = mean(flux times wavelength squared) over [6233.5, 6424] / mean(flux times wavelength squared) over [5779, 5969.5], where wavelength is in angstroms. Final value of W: 1.3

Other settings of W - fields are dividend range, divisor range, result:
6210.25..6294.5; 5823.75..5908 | 1.21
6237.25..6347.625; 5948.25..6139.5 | 1.02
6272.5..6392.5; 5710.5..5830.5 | 1.24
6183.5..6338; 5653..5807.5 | 1.18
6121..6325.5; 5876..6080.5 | 1.07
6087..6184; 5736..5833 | 1.11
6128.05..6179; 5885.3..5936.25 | 1.37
